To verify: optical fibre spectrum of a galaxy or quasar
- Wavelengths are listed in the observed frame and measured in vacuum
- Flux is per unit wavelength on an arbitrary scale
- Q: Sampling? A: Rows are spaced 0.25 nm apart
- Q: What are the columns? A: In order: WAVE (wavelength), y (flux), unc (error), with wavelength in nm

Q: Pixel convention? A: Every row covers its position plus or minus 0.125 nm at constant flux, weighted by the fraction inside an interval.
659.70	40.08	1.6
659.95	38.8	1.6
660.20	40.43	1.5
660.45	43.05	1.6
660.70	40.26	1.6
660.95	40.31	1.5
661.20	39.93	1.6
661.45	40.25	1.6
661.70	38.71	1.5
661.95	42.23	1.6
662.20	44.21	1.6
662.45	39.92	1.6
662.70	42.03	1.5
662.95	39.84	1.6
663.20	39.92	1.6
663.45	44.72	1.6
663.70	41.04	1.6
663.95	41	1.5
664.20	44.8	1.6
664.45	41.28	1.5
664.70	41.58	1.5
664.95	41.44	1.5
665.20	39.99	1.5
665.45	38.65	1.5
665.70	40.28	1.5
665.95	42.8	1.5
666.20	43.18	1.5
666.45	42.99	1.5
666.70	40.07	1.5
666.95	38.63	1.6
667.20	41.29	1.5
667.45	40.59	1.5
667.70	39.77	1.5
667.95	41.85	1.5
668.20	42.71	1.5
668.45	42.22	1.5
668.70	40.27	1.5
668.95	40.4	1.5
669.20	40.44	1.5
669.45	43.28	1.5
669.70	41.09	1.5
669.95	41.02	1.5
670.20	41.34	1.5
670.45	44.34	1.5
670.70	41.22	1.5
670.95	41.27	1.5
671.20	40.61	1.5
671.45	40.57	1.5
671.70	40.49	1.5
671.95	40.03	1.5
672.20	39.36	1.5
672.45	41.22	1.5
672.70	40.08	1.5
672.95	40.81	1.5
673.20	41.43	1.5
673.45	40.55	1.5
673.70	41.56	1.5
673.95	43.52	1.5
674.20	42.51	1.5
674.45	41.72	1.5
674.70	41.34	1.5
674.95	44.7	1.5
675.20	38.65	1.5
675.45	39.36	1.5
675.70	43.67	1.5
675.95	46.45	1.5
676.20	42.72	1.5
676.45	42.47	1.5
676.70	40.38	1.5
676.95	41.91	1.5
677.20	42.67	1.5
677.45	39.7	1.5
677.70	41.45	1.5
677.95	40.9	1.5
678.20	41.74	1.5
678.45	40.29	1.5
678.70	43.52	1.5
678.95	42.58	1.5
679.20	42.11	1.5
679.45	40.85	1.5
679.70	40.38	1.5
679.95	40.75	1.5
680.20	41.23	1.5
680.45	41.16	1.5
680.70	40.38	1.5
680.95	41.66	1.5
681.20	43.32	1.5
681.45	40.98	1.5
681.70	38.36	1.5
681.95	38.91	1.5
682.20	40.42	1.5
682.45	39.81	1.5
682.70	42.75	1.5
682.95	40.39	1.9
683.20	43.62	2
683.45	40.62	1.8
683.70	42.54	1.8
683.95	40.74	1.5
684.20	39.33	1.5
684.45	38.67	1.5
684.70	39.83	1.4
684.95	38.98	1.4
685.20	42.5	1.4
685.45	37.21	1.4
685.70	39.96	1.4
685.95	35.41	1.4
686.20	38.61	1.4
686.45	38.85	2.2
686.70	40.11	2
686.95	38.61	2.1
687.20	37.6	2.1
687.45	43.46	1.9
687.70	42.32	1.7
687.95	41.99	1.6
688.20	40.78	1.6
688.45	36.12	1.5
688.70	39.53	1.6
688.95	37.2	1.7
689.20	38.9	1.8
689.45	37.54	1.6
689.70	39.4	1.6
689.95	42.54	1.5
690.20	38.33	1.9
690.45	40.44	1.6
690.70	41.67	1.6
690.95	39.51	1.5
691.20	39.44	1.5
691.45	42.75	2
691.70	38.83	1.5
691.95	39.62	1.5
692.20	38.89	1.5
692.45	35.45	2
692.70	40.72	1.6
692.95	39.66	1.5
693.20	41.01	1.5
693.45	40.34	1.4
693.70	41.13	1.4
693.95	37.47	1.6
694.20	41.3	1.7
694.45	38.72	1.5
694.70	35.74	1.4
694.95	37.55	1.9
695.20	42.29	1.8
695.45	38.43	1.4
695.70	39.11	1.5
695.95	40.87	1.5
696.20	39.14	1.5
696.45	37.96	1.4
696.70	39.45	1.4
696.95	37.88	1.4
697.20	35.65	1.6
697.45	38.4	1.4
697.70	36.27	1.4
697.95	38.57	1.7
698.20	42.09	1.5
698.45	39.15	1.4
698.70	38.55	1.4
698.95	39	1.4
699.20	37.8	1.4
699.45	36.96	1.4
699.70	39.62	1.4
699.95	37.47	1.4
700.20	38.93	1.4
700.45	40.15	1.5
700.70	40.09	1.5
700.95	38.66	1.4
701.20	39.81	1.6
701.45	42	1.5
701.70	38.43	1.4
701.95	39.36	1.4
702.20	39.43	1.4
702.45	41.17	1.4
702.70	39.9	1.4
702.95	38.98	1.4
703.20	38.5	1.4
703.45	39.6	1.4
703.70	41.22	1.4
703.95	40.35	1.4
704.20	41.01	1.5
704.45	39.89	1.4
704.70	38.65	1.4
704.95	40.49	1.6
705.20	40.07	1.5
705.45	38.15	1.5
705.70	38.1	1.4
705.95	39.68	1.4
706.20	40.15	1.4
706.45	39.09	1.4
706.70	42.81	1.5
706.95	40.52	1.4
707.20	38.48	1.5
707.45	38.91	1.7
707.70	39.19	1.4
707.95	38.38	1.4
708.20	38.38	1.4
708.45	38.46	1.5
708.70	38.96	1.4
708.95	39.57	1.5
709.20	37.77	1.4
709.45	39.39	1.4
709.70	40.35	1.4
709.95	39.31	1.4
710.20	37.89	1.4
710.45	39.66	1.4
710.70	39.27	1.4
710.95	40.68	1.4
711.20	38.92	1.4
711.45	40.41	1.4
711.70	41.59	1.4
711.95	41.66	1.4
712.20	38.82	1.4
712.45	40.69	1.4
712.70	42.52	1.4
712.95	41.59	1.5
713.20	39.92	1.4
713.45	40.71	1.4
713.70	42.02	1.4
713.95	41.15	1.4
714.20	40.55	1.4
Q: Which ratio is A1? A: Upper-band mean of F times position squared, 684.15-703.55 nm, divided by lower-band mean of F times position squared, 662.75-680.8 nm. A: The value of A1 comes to 1.0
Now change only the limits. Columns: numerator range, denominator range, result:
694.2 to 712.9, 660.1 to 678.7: 1.05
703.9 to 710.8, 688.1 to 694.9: 1.05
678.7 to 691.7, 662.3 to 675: 1.02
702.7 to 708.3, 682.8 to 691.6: 1.05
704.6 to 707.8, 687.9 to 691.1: 1.05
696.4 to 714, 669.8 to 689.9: 1.04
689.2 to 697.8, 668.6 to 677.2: 1.00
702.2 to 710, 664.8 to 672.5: 1.07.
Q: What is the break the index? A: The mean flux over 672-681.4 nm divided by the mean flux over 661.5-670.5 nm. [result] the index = 1.01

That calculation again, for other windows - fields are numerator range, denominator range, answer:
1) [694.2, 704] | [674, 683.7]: 0.94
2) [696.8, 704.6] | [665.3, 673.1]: 0.95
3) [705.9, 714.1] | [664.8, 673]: 0.97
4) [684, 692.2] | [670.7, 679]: 0.95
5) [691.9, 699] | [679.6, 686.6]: 0.97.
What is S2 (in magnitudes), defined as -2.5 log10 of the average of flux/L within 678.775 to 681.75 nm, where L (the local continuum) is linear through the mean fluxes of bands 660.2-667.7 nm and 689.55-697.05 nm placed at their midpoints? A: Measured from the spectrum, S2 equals -0.03 mag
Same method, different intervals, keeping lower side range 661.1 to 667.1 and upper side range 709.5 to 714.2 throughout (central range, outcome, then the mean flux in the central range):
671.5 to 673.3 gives 0.02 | 40.5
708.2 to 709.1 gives 0.04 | 38.9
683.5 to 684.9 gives 0.02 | 40.2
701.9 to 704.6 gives 0.02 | 40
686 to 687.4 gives 0.05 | 38.8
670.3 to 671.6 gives -0.01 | 41.6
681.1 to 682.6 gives 0.02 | 40.3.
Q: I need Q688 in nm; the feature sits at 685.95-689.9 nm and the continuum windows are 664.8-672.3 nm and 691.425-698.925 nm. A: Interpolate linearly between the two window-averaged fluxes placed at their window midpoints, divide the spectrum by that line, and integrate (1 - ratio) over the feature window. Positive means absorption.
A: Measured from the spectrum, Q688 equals 0.03 nm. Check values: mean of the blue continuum 41.1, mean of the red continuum 39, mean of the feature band 39.3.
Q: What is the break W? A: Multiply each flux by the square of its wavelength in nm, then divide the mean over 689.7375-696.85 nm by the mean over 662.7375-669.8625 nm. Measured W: 1.04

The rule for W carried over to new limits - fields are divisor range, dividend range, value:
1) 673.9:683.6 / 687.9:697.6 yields 0.98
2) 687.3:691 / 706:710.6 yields 1.04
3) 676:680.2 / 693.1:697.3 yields 0.99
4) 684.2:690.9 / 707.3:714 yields 1.08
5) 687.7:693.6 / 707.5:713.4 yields 1.06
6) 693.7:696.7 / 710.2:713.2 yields 1.08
